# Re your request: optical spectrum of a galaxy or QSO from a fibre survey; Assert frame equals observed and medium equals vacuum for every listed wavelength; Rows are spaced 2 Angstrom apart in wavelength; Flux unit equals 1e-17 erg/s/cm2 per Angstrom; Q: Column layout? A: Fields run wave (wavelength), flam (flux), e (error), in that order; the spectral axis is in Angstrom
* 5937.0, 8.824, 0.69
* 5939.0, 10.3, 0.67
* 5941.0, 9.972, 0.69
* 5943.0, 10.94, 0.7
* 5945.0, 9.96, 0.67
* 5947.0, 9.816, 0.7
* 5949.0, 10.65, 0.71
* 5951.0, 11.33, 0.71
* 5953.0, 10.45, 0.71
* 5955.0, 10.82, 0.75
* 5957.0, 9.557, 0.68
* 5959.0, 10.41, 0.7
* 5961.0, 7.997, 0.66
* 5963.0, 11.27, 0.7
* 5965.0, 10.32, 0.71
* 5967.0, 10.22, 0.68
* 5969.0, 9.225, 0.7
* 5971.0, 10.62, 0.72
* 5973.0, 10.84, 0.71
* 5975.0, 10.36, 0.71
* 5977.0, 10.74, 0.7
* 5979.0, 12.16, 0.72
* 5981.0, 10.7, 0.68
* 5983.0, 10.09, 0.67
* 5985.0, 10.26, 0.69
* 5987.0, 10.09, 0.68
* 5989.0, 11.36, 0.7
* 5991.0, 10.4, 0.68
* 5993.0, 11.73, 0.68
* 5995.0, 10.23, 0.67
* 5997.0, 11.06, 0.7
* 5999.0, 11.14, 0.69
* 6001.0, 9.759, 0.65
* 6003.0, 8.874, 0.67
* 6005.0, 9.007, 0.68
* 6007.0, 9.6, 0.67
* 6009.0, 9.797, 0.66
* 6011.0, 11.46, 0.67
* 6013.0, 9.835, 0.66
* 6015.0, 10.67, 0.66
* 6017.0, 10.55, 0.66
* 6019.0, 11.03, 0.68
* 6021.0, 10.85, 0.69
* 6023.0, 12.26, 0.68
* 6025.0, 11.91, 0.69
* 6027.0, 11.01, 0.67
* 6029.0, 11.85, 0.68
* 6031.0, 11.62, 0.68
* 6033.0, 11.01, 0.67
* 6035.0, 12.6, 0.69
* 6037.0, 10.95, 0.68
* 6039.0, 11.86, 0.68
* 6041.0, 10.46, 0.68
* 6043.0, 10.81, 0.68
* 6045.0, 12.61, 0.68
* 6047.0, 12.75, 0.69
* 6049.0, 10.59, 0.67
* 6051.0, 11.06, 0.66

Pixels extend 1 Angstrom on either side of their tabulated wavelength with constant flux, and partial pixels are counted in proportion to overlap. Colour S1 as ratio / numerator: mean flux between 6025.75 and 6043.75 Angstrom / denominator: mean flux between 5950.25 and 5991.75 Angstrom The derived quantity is 1.09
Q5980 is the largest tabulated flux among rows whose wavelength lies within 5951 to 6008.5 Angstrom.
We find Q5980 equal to 12.16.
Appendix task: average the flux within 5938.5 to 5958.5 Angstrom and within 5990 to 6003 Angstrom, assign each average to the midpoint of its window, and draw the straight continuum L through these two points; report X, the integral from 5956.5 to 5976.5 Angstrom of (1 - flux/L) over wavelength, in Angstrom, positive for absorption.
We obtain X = 0.7 Angstrom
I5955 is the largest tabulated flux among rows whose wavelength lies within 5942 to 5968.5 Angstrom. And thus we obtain 11.33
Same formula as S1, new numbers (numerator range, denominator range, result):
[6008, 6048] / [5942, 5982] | 1.08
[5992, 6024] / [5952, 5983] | 1.01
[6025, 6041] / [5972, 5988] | 1.08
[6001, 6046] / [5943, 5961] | 1.06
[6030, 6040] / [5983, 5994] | 1.08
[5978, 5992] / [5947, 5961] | 1.04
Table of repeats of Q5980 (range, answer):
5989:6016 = 11.73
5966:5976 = 10.84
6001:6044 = 12.6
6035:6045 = 12.61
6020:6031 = 12.26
